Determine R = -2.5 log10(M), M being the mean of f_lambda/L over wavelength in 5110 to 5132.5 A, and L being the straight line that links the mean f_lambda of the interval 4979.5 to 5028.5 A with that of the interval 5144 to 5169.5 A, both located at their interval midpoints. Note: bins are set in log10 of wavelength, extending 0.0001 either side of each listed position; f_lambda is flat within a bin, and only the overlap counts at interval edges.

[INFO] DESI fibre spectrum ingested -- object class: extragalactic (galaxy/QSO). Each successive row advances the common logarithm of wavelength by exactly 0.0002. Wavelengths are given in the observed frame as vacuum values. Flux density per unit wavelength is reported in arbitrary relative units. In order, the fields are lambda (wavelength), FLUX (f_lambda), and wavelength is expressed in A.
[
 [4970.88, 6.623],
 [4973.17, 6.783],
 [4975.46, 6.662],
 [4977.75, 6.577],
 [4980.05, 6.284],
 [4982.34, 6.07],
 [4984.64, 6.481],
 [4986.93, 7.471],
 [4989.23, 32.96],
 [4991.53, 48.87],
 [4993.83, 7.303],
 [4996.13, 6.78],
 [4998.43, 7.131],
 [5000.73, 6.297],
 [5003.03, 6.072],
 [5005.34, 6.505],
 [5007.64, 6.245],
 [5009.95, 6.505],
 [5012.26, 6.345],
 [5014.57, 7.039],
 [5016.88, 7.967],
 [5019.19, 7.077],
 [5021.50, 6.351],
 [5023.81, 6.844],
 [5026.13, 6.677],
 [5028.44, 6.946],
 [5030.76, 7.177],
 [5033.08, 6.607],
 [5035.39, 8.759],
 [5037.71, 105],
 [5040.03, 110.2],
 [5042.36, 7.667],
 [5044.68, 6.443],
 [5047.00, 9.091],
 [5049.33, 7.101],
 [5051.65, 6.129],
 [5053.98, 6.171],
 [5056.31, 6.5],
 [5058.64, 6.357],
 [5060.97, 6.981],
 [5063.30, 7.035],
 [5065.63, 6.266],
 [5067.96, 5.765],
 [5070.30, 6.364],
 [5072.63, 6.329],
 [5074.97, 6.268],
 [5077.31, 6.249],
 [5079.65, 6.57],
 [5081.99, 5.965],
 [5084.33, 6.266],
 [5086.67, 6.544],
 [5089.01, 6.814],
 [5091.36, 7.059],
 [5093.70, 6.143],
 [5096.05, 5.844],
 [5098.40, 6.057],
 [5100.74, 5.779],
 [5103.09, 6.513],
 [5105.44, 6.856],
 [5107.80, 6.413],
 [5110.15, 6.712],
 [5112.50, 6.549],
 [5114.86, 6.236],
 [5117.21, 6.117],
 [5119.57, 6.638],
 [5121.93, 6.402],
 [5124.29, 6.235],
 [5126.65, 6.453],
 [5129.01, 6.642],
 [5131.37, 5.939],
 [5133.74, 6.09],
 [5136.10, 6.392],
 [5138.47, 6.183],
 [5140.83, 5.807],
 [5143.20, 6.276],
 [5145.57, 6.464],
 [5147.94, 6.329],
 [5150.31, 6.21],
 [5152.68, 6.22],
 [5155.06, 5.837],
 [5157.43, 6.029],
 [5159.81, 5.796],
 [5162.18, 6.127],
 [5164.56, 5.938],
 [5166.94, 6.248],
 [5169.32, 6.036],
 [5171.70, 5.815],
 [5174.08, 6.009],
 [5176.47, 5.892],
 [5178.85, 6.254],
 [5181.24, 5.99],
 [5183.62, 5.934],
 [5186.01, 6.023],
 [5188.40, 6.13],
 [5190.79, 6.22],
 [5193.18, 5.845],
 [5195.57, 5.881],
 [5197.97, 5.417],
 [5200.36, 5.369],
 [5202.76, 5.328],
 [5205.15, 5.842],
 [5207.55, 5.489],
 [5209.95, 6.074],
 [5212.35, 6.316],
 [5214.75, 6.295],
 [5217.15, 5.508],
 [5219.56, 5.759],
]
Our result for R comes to 0.10 mag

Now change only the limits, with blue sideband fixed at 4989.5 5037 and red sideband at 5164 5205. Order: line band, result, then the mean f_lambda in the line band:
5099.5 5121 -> 0.21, 6.42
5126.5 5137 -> 0.16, 6.29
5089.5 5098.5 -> 0.28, 6.34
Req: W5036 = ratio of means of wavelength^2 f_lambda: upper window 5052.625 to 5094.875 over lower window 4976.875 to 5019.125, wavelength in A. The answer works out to 0.64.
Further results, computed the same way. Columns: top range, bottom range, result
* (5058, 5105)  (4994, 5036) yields 0.96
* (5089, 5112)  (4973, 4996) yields 0.49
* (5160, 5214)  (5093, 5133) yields 0.96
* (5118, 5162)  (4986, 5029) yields 0.63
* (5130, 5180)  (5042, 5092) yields 0.95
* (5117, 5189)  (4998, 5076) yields 0.50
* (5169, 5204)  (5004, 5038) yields 0.56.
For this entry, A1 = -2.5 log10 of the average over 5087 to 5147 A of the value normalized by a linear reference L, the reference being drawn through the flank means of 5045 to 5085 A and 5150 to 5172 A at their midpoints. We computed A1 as -0.01 mag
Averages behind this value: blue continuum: 6.55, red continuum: 6.03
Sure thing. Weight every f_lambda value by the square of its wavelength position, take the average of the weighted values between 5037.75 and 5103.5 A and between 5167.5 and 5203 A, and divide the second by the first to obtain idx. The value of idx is 0.52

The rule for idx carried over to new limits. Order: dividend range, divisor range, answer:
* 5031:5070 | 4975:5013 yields 1.80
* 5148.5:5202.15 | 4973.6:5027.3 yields 0.66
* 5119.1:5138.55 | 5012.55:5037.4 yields 0.63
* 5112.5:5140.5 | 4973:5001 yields 0.54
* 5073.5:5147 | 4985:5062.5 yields 0.44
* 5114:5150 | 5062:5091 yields 1.00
